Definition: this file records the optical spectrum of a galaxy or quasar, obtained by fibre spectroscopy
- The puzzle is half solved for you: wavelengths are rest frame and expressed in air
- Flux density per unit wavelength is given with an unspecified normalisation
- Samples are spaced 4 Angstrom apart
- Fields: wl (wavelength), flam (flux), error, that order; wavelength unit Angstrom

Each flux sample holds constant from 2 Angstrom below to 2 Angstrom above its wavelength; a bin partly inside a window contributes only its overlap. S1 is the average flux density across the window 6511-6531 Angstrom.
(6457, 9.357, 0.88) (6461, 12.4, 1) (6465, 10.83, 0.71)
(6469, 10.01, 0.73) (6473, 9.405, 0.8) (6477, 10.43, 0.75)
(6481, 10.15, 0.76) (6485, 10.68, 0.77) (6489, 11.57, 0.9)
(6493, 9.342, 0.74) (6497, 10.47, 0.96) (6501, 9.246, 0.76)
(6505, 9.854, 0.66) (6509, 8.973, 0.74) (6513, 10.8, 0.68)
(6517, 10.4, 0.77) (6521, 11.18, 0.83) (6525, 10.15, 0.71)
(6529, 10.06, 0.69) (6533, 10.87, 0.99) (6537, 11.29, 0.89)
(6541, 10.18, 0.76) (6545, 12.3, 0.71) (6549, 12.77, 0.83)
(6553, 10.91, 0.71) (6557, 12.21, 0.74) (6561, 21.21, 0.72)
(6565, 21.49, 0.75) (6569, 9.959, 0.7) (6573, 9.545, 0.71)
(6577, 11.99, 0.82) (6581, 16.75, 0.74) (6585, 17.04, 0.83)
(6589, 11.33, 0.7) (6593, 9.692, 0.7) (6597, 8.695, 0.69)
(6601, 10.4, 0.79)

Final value 10.5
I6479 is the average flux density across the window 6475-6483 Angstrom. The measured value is 10.3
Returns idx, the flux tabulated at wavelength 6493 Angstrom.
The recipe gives 9.342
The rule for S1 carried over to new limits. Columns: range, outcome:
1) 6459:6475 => 10.7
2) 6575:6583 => 14.4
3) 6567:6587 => 13.1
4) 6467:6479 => 9.95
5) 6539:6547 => 11.2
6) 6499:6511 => 9.36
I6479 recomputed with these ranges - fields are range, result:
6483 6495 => 10.5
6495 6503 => 9.86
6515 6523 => 10.8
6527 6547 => 10.9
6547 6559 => 12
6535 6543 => 10.7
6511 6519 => 10.6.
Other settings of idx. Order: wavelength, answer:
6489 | 11.57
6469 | 10.01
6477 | 10.43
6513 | 10.8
